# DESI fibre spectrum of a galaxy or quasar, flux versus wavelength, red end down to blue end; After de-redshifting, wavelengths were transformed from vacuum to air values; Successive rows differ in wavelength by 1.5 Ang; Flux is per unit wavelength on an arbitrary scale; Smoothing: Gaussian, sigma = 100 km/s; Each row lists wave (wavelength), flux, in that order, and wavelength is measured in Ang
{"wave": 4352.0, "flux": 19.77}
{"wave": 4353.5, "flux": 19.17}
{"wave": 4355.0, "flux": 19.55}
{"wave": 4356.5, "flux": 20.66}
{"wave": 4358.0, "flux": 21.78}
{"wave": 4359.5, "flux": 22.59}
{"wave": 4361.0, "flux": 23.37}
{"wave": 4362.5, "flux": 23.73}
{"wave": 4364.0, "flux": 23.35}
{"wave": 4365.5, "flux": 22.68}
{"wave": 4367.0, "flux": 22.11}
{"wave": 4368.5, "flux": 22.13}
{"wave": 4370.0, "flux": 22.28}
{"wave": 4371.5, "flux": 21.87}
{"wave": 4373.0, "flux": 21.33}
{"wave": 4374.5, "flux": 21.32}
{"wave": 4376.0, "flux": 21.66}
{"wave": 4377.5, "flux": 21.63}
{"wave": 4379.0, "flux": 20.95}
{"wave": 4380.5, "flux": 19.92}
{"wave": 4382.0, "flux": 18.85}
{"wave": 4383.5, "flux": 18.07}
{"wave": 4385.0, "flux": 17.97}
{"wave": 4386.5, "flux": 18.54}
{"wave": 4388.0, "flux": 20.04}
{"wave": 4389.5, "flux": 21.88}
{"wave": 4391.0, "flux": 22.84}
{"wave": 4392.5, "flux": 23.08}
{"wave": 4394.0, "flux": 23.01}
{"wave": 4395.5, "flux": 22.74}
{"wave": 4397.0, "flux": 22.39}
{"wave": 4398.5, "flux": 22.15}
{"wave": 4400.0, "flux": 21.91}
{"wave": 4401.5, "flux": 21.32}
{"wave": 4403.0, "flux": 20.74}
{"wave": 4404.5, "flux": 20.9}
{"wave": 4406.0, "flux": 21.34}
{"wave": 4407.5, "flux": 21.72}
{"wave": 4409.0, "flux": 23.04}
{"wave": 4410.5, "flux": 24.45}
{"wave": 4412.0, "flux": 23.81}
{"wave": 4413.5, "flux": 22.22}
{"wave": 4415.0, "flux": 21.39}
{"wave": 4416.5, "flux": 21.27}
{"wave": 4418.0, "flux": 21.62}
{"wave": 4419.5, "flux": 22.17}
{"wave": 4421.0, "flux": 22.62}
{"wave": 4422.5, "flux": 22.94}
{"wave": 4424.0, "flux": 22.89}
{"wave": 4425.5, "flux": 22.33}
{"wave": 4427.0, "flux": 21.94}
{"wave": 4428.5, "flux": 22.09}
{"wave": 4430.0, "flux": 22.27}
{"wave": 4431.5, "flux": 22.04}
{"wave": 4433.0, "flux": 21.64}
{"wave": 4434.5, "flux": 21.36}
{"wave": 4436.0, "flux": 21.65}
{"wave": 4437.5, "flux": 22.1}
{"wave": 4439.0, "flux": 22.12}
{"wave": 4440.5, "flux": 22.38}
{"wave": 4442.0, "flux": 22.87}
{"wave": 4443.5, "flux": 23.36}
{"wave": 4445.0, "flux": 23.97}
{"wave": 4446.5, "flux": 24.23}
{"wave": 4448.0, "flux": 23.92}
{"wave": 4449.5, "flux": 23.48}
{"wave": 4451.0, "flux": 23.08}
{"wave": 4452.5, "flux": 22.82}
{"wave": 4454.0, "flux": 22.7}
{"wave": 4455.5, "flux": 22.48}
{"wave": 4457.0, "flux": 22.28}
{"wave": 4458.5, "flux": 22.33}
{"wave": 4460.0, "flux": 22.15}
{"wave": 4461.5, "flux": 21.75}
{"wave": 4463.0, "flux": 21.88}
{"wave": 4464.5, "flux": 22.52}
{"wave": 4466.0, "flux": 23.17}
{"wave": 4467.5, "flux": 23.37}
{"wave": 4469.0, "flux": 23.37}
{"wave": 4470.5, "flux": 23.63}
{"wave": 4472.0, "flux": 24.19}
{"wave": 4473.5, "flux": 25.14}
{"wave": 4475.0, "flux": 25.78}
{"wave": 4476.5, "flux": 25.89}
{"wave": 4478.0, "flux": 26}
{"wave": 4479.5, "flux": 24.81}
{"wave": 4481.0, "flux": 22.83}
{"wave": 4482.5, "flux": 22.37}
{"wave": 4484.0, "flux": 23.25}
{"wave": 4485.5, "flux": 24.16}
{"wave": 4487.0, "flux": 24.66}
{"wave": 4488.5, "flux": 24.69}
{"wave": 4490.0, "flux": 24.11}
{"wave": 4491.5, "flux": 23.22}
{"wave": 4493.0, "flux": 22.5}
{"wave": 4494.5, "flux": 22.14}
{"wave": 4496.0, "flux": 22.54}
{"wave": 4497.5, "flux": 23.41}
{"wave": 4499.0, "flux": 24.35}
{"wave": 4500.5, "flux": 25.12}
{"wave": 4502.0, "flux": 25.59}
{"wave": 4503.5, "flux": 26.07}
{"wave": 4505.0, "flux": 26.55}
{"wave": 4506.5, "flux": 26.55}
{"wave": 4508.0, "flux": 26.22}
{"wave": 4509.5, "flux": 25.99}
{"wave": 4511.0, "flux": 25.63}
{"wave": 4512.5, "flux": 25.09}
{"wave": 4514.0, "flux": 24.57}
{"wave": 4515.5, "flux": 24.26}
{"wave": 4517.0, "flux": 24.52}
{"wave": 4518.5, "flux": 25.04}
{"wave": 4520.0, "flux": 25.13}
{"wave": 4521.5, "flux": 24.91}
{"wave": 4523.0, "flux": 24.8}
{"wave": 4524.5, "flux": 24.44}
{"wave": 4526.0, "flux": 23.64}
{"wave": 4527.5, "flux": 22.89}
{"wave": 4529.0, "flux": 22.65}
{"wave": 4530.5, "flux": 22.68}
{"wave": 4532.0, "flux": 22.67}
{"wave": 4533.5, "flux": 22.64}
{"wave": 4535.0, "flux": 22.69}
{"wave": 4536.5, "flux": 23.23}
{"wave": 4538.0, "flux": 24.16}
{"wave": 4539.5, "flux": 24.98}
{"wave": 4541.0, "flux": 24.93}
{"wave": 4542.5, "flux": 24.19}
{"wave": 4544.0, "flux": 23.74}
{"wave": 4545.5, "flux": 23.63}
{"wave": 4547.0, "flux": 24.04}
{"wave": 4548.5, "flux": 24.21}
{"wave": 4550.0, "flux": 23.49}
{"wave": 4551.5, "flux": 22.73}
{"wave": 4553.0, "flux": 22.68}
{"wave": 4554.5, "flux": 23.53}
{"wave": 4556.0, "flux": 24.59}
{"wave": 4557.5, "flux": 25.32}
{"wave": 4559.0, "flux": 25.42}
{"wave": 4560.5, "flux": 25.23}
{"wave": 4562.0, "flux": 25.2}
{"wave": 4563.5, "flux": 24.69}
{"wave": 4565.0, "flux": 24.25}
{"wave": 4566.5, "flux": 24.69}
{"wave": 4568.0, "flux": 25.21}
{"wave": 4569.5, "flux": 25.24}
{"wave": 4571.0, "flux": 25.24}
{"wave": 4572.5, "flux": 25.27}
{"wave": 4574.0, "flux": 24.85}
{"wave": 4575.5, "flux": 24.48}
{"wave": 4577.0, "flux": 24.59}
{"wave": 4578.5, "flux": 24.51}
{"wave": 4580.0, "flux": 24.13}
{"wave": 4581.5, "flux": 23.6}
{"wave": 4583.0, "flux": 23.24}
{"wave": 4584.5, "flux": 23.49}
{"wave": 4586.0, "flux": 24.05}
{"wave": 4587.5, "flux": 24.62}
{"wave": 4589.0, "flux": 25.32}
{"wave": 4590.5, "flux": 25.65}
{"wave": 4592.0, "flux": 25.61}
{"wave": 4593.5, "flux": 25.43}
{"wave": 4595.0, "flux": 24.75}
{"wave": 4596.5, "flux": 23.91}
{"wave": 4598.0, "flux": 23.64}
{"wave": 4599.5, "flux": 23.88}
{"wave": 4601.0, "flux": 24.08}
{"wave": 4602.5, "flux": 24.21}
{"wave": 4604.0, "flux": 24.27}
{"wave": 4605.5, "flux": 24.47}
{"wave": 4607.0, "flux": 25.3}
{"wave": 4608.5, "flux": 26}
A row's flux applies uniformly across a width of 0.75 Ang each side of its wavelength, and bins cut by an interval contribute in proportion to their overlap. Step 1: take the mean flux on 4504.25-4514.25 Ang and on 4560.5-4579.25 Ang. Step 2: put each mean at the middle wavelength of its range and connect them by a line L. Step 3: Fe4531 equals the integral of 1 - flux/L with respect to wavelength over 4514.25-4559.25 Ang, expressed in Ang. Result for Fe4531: 2.6 Ang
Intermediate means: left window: 25.9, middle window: 23.9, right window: 24.9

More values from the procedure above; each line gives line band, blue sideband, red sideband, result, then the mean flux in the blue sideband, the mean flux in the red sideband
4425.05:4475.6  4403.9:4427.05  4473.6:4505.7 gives 0.9 Ang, 22.3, 24.3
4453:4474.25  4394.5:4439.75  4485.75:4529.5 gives 0.4 Ang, 22.1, 24.5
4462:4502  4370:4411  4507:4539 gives -0.9 Ang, 21.3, 24.2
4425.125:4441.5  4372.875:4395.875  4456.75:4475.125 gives 0.2 Ang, 20.8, 23.1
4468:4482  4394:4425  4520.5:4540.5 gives -1.0 Ang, 22.2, 23.6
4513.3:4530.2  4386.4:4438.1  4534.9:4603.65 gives -0.4 Ang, 22.1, 24.4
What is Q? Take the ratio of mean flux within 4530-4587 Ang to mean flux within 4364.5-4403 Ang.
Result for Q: 1.13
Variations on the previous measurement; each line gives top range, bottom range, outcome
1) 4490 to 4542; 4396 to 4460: 1.08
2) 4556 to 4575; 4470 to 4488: 1.03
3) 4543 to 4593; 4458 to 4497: 1.04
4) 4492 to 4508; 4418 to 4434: 1.10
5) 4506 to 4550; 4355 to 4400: 1.13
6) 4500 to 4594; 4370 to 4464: 1.12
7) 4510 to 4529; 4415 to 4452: 1.09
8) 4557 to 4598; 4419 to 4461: 1.09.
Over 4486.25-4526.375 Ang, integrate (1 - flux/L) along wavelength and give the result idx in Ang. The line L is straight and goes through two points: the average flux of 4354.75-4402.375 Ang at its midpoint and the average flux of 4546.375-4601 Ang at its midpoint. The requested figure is -2.1 Ang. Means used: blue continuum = 21.5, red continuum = 24.5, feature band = 24.7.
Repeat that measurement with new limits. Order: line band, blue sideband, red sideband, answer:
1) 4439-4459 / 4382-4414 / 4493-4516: 0.1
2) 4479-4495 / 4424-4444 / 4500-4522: 0.6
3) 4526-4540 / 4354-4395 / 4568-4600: 0.4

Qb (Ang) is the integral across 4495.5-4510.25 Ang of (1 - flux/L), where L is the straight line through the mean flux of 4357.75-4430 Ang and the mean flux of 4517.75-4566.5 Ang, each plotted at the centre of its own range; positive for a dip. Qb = -1.2 Ang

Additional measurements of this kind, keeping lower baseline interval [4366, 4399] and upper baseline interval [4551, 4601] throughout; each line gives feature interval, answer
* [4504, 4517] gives -1.2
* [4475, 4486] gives -0.7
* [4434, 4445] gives -0.1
